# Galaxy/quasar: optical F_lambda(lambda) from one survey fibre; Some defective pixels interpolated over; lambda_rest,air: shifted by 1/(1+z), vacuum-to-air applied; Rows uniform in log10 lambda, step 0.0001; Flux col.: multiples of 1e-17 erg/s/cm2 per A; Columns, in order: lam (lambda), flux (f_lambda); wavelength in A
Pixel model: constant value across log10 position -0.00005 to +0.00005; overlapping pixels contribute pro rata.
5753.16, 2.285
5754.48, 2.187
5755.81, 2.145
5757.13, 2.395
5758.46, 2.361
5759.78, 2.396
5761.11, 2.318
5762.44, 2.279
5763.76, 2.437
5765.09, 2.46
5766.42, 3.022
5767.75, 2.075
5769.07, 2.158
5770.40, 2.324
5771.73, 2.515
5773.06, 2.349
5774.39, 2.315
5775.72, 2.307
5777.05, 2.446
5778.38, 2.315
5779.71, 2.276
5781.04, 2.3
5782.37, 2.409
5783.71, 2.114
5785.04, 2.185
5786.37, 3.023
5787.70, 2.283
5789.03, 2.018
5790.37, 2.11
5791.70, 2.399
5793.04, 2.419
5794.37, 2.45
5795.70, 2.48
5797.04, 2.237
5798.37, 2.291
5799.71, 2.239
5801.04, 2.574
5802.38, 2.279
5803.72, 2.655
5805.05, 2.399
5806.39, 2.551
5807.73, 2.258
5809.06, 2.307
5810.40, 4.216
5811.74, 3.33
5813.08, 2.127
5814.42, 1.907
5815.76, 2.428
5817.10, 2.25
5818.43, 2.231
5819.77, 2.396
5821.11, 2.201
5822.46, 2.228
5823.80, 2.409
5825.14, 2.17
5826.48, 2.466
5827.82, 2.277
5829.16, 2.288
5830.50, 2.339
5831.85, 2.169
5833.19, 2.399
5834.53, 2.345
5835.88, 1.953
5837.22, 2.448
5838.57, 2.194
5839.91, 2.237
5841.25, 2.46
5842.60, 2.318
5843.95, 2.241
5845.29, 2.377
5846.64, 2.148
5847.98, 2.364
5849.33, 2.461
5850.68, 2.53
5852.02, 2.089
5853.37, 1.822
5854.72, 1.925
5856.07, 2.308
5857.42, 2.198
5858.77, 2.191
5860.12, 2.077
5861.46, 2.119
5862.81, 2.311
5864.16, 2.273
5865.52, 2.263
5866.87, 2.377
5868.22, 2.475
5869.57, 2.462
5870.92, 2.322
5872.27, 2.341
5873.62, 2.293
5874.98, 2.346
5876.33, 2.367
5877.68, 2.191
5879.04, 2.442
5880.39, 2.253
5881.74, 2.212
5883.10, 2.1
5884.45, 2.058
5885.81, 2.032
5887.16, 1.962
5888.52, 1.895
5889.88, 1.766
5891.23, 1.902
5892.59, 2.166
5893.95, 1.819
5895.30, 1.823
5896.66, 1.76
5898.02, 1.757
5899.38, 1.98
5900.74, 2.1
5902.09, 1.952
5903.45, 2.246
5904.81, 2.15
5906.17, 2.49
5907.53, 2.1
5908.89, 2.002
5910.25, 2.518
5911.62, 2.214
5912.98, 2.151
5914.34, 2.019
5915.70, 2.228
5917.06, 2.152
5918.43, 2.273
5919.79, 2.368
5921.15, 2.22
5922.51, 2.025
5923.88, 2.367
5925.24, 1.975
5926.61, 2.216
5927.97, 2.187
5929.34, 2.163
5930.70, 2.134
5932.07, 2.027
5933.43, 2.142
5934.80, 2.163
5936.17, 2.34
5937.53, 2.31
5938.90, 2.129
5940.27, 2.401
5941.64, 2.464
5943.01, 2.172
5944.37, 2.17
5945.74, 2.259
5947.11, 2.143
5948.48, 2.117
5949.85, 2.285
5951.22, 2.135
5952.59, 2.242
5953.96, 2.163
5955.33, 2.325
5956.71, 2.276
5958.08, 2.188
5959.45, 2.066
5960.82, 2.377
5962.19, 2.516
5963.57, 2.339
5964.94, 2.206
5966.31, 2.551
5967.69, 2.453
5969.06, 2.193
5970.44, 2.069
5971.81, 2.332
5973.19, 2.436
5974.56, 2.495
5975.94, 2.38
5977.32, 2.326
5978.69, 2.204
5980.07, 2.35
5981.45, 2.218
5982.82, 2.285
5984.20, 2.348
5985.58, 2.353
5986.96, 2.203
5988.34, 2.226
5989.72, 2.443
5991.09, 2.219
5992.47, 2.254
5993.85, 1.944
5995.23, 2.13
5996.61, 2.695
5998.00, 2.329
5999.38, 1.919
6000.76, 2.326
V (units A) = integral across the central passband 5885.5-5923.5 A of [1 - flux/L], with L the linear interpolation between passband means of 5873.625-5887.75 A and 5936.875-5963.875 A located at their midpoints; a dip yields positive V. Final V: 2.4 A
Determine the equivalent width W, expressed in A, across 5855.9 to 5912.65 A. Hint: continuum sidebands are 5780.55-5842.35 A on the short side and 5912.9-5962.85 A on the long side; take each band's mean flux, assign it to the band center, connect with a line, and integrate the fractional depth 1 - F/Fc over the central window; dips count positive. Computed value 3.2 A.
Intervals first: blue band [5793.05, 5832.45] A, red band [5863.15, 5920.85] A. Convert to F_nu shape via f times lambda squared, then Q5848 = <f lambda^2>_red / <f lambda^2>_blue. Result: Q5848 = 0.92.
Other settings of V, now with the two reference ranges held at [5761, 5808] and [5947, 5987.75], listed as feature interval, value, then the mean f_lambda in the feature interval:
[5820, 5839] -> 0.55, 2.28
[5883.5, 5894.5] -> 1.74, 1.95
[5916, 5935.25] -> 1.11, 2.17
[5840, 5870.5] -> 0.98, 2.26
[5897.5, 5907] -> 0.88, 2.1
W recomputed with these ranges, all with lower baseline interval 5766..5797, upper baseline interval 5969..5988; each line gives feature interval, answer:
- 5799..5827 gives -1.35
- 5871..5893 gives 1.67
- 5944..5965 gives 0.61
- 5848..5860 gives 0.71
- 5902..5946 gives 2.06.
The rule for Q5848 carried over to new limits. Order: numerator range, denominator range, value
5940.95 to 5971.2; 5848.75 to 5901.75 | 1.08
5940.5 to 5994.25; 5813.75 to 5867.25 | 1.06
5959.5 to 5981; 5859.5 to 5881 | 1.05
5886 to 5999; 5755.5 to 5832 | 0.97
